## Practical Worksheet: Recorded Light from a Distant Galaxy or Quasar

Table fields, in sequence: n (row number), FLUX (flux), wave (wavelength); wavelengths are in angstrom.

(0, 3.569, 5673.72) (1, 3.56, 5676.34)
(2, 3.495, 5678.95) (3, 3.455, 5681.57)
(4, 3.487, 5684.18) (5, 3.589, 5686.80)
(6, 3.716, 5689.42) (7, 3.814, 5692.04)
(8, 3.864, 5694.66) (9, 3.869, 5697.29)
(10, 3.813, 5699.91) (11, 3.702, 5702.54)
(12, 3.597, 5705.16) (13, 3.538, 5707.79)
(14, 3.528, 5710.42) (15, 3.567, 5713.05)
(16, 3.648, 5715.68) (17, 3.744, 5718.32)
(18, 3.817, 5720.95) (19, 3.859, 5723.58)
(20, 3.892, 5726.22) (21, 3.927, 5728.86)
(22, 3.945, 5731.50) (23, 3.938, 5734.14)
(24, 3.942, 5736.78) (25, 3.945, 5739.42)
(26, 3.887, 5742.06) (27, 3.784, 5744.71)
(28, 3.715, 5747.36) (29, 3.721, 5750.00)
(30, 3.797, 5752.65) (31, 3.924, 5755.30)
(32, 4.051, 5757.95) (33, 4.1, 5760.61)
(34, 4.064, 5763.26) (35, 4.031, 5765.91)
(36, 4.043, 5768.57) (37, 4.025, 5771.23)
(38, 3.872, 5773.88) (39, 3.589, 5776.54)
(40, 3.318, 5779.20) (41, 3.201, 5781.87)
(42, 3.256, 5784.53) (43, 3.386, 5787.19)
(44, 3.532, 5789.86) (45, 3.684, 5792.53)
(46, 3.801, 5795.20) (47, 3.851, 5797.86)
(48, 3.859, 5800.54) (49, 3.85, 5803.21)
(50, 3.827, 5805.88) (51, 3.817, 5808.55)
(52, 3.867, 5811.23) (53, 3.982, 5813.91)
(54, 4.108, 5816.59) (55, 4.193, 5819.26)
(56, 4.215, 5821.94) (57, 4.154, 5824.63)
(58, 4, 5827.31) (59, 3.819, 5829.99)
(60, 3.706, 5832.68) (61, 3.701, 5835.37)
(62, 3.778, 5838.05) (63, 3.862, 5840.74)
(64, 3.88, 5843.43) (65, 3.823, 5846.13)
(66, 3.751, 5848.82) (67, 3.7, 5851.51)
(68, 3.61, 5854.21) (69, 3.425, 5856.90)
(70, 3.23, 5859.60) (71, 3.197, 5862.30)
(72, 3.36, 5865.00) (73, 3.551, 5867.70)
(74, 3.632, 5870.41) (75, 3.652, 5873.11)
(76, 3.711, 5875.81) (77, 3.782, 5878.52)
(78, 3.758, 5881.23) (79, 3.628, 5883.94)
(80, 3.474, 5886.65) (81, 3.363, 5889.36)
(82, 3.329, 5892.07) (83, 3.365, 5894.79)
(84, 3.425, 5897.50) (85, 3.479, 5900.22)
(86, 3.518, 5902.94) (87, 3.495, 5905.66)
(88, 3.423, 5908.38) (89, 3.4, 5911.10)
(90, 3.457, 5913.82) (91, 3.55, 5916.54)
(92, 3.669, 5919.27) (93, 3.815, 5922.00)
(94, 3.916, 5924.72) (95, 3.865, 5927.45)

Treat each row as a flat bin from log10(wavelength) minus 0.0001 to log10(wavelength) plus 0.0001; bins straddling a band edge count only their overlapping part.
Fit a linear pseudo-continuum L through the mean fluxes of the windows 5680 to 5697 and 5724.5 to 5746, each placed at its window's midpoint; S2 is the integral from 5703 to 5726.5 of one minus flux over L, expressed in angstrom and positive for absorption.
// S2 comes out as 0.7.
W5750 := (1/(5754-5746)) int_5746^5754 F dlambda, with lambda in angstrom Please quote 3.75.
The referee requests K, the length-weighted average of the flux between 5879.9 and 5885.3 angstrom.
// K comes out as 3.69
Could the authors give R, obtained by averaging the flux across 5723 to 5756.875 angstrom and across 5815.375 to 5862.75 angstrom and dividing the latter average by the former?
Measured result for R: 0.98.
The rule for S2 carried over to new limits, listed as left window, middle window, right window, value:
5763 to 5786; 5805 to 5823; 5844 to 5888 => -1.8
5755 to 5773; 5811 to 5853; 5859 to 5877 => -2.6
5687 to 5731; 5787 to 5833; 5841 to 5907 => -3.3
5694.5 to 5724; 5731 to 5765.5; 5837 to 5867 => -2.2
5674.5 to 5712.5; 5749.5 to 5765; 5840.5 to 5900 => -1.5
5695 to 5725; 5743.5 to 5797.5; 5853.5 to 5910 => -1.7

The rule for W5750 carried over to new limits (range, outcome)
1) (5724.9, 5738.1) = 3.93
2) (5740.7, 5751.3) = 3.78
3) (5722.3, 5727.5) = 3.87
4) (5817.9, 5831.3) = 4.08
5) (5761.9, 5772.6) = 4.04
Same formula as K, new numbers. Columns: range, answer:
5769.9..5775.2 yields 3.95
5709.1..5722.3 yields 3.66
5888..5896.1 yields 3.35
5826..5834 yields 3.84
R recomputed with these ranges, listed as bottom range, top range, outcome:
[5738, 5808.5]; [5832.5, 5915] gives 0.94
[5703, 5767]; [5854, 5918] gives 0.91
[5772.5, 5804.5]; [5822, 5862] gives 1.04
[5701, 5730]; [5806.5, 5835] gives 1.07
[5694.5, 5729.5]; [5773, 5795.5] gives 0.94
